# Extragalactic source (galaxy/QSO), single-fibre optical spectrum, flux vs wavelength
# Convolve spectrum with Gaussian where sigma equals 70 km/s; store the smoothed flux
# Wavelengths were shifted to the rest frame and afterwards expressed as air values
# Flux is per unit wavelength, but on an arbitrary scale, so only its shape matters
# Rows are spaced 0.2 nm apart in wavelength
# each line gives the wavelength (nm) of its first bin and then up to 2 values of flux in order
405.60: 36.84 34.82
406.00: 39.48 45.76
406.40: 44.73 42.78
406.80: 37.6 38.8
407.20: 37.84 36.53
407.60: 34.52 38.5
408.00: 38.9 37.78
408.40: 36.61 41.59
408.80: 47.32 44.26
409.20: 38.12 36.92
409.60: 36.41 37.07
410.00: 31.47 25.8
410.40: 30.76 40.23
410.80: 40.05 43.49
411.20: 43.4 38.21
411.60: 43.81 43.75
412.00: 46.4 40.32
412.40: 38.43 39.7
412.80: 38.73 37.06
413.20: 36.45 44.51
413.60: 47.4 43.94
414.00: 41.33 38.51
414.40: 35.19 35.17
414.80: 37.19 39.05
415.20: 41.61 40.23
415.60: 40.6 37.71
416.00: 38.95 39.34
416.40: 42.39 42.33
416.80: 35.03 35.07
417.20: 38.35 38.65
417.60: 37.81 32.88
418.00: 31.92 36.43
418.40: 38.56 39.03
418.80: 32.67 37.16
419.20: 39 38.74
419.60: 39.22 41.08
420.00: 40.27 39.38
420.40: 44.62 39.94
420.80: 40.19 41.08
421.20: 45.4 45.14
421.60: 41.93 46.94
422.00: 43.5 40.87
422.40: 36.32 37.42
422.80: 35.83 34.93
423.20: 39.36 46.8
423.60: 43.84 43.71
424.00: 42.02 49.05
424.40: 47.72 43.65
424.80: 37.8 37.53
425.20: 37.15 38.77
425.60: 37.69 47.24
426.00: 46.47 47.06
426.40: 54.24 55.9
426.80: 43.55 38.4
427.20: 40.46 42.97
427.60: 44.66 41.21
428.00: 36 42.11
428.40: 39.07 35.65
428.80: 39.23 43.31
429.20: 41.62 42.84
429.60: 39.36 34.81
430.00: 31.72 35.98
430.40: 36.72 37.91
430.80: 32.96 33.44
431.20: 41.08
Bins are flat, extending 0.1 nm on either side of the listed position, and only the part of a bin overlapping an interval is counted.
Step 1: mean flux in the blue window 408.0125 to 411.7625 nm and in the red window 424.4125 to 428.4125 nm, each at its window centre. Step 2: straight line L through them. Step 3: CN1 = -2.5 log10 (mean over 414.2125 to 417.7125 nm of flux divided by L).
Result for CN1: 0.05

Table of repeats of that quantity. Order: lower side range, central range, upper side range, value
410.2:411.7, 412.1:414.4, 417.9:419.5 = -0.055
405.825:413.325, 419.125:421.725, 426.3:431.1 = -0.042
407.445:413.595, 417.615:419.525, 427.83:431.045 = 0.064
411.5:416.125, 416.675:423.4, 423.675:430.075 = 0.055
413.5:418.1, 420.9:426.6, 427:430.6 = -0.098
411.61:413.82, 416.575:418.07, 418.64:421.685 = 0.127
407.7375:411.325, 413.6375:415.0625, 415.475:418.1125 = -0.030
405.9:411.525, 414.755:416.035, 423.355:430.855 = 0.009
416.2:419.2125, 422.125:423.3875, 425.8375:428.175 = 0.087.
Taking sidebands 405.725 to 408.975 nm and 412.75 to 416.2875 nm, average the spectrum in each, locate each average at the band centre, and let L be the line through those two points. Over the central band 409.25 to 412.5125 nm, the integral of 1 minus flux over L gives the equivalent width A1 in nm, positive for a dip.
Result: 0.095 nm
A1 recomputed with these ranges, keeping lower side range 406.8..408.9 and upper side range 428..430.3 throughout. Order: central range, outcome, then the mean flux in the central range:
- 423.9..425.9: -0.168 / 41.9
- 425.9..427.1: -0.280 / 47.6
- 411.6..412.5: -0.085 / 42.4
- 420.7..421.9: -0.149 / 43.4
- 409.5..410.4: 0.146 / 32.5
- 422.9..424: -0.089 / 41.8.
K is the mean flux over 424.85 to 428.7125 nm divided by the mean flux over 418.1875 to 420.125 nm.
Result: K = 1.11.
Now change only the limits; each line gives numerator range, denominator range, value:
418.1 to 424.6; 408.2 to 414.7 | 1.04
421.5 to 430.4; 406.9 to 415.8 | 1.06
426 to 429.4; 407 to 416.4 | 1.10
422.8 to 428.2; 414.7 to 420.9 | 1.11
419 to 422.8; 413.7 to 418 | 1.06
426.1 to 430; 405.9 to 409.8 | 1.06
